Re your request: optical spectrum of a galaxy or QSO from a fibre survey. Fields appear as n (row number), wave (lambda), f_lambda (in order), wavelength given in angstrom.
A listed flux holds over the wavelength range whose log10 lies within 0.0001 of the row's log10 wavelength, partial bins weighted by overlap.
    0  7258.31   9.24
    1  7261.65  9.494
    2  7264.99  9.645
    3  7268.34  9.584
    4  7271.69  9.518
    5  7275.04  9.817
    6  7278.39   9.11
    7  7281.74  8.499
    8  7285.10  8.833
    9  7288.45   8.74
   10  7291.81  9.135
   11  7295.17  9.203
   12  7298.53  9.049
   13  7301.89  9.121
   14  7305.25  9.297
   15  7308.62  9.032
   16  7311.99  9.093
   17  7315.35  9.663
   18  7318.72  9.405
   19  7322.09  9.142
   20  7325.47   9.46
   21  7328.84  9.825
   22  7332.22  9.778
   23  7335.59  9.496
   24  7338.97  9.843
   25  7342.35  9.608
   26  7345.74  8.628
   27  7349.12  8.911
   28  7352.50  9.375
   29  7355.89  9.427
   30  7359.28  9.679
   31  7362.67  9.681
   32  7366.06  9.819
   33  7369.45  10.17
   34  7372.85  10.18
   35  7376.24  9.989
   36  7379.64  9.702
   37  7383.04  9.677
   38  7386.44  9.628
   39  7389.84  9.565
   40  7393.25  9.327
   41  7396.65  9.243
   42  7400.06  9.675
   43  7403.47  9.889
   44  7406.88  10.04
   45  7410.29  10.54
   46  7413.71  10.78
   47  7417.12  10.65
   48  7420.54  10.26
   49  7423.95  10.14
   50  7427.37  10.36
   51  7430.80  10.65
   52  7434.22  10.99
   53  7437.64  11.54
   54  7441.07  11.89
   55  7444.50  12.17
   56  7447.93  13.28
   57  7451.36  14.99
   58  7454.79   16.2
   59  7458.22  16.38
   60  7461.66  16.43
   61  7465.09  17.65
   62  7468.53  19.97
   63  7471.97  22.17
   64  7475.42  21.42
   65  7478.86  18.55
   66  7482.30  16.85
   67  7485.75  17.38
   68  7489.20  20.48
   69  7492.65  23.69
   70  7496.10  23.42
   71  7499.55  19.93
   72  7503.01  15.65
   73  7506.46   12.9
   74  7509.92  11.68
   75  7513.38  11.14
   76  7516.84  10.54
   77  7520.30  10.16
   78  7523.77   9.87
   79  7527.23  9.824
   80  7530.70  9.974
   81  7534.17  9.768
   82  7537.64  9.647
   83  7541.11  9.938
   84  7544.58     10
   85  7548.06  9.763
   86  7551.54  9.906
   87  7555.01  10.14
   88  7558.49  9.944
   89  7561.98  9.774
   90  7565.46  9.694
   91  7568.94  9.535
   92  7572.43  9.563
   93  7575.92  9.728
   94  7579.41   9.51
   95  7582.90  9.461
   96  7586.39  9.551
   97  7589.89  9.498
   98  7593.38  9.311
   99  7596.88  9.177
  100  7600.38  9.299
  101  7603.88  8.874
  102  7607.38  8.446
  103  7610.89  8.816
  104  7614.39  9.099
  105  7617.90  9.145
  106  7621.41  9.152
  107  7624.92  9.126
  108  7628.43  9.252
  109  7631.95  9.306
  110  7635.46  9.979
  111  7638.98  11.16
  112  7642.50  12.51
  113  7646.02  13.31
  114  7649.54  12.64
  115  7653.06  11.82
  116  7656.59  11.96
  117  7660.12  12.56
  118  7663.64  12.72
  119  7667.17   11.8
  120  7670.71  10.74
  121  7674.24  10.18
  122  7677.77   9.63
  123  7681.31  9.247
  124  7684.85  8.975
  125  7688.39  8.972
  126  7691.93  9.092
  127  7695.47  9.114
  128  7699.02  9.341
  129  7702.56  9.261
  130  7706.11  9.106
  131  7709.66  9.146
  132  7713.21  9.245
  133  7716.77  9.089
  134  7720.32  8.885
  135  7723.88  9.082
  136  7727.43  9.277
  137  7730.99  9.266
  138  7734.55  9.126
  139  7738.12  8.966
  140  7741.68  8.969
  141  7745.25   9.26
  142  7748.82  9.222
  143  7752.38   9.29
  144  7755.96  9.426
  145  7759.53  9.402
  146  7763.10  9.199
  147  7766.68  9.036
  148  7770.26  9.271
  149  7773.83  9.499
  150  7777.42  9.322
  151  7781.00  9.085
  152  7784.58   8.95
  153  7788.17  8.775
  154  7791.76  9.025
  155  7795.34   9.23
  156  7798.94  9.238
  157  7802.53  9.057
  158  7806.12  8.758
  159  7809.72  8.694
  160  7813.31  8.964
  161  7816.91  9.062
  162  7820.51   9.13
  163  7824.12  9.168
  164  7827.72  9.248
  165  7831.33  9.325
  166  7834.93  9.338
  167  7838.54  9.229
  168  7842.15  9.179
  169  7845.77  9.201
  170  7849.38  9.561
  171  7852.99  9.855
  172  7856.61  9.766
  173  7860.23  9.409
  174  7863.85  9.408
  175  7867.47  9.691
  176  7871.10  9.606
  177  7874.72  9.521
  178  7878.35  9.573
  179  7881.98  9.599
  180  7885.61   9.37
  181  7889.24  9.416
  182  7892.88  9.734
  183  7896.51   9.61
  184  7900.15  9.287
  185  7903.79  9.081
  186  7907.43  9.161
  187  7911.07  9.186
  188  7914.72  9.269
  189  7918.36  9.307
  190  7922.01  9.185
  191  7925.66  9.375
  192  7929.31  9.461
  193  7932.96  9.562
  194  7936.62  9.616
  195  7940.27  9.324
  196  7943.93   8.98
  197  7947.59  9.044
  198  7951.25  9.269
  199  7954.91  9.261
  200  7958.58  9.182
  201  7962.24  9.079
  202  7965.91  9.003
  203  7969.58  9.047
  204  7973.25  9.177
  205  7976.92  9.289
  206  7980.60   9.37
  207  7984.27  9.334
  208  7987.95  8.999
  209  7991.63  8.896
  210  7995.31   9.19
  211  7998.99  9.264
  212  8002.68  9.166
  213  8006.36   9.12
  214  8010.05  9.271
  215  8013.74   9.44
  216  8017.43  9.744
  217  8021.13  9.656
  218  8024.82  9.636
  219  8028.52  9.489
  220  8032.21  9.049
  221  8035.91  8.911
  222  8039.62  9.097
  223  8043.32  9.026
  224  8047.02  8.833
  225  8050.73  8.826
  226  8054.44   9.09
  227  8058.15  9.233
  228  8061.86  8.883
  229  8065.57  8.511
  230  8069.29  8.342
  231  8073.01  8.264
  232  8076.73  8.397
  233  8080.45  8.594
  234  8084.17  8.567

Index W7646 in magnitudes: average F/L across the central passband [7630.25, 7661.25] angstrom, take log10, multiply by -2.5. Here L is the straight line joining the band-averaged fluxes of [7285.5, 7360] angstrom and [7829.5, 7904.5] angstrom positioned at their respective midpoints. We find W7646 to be -0.24 mag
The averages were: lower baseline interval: 9.3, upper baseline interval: 9.47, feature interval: 11.7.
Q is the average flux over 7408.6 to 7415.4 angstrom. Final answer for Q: 10.6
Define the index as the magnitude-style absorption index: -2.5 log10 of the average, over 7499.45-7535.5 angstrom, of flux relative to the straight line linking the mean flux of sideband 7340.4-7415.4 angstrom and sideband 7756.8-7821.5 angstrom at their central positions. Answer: -0.22 mag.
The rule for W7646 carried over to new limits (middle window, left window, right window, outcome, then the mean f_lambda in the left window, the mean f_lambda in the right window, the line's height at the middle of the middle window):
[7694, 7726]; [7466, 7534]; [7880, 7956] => 0.35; 15.9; 9.34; 12.6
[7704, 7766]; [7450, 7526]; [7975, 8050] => 0.39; 16.7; 9.23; 13.2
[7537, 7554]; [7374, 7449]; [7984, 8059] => 0.03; 10.4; 9.2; 10.2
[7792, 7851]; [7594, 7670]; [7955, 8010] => 0.07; 10.5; 9.16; 9.76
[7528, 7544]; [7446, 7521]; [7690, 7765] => 0.48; 16.9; 9.18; 15.3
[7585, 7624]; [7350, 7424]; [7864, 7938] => 0.06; 9.87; 9.43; 9.68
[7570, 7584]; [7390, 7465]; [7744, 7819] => 0.12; 11.8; 9.13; 10.7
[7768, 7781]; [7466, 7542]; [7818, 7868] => 0.14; 15.3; 9.38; 10.6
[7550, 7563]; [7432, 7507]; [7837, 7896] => 0.47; 17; 9.51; 15.4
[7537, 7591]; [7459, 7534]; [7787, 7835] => 0.44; 16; 9.07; 14.5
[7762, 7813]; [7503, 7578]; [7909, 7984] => 0.07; 10.3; 9.25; 9.66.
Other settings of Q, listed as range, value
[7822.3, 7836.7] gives 9.27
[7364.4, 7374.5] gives 10.1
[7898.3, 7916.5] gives 9.19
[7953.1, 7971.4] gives 9.11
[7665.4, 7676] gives 10.9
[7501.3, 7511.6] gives 13.4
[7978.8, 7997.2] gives 9.16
